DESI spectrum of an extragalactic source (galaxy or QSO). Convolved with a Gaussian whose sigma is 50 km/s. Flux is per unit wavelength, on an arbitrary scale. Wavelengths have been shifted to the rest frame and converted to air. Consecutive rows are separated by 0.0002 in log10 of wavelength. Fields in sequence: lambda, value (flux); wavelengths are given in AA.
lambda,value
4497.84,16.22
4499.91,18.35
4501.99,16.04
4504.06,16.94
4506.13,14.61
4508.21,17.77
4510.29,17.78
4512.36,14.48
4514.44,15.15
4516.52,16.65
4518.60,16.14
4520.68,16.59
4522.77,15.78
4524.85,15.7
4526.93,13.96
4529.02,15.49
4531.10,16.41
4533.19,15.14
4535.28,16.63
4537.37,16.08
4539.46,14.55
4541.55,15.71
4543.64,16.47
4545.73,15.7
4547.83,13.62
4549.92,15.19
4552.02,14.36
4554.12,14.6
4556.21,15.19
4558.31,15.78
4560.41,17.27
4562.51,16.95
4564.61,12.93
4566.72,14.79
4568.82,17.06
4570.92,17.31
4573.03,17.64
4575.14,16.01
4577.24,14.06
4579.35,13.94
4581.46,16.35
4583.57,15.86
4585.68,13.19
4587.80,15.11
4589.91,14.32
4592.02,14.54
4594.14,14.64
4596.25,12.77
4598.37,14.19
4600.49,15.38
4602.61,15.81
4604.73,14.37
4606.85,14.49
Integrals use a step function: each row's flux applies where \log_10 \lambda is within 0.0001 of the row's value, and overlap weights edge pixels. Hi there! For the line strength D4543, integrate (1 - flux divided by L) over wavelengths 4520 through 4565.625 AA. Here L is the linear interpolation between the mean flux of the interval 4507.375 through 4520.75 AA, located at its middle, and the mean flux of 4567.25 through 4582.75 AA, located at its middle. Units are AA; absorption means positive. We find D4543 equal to 2.1 AA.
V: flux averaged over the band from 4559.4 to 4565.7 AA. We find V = 15.7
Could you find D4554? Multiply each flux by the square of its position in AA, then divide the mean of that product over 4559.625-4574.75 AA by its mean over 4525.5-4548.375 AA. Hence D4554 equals 1.06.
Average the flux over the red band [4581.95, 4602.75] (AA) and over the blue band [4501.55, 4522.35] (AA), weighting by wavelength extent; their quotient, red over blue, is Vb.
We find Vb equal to 0.9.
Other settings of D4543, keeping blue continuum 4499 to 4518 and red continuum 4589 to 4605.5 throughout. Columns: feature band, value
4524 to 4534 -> 0.4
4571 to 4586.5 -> -0.6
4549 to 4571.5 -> -0.4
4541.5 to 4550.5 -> 0.2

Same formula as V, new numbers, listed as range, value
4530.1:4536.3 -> 16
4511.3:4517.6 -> 15.5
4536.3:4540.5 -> 15.3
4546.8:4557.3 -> 14.6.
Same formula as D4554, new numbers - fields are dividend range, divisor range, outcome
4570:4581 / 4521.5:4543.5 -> 1.03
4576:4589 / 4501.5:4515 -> 0.94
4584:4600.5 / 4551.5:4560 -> 0.95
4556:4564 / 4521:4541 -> 1.06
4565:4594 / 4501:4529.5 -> 0.99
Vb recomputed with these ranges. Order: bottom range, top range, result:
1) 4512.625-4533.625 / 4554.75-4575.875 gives 1.03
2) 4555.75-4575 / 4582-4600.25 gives 0.90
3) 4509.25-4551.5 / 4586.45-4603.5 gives 0.93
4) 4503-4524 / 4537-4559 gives 0.94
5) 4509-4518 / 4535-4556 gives 0.95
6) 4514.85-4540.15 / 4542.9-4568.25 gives 0.97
